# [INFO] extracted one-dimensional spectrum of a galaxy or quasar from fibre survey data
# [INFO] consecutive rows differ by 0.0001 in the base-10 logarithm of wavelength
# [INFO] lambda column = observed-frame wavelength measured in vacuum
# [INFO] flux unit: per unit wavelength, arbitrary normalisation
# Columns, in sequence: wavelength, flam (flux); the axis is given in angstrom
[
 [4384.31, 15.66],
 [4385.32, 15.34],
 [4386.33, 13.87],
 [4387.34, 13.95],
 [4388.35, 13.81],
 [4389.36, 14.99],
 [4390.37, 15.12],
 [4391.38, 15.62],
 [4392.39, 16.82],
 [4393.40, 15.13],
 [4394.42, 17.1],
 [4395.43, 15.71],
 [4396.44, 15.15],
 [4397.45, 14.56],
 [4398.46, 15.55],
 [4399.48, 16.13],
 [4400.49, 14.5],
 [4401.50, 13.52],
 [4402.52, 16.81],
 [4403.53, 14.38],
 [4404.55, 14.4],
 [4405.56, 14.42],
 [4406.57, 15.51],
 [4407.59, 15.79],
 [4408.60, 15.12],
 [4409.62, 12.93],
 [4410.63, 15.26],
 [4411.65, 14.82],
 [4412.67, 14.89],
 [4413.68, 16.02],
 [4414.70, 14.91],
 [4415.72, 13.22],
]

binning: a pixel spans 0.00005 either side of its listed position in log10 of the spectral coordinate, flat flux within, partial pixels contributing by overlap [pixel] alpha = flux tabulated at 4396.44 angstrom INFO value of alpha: 15.15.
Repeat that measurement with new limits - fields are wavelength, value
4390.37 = 15.12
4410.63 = 15.26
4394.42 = 17.1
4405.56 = 14.42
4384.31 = 15.66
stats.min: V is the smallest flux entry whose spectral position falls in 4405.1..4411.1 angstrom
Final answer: 12.93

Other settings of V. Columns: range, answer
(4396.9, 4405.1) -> 13.52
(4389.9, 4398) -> 14.56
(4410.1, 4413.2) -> 14.82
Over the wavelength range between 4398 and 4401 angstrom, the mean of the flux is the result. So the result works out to 15.4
